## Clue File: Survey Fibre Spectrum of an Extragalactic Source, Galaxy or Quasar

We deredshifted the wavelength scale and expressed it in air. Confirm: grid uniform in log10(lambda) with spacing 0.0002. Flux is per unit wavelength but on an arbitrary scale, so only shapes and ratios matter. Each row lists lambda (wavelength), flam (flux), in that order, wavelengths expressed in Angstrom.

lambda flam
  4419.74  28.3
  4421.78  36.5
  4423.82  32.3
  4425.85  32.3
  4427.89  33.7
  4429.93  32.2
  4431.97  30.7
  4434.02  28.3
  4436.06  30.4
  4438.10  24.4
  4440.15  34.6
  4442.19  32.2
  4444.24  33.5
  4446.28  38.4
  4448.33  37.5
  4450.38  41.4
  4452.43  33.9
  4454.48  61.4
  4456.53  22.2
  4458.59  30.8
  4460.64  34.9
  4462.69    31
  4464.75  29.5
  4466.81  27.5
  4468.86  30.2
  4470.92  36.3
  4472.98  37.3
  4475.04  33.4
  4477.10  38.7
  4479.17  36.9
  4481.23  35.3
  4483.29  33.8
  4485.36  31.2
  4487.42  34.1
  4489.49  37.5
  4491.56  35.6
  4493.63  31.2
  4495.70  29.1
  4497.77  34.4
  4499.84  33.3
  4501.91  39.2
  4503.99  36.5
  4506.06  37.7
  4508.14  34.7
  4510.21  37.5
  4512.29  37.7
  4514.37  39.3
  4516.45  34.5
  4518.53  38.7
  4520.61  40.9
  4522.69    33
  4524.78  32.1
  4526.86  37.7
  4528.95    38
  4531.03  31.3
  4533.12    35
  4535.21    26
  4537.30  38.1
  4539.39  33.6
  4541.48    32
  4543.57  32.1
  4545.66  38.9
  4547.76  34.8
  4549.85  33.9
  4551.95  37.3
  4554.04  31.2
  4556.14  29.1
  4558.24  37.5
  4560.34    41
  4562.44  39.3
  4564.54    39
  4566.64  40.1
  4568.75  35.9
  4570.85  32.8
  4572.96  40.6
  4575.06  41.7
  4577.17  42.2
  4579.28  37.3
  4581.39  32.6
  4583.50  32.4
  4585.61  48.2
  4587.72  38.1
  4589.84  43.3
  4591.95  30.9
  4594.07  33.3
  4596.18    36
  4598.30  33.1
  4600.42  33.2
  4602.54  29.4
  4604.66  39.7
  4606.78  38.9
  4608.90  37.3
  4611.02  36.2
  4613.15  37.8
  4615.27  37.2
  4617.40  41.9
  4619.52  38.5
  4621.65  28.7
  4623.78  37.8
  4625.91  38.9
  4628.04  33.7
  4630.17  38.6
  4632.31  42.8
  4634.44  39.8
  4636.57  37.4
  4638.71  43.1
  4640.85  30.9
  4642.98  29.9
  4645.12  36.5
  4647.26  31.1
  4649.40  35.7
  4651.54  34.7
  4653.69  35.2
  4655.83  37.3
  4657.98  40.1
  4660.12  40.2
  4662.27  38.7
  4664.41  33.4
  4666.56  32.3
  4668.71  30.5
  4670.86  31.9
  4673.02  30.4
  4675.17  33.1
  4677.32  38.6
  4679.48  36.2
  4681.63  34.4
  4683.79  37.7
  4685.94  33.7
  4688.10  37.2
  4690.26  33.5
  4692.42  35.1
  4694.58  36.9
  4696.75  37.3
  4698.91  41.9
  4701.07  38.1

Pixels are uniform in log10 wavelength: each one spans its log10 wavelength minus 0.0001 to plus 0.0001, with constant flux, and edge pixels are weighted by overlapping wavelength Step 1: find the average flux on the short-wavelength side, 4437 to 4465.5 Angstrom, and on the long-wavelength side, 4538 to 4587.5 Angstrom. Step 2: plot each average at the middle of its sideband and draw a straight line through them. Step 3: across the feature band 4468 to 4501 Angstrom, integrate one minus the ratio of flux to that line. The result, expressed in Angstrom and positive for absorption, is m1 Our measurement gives 0.9 Angstrom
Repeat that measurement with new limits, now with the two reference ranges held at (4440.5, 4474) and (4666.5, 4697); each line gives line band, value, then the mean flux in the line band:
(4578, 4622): -2.3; 36.5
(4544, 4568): -1.2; 36.4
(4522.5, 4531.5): 0.0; 34.7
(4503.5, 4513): -0.5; 36.8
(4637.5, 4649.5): 0.1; 34.5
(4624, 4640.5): -2.0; 38.7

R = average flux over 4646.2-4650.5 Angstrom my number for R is 33.4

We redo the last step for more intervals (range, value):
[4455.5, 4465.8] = 29.7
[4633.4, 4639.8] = 40.1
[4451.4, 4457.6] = 39.1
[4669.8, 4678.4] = 33.5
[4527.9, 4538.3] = 33.6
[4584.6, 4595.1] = 38.7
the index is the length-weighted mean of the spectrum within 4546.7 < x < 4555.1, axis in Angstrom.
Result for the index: 34.3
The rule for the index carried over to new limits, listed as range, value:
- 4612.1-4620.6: 38.9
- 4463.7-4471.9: 30.8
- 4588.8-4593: 37.1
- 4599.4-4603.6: 31.3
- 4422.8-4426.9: 32.3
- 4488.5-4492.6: 36.5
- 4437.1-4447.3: 32.6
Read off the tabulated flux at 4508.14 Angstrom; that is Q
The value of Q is 34.7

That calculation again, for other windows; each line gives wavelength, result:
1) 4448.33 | 37.5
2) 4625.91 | 38.9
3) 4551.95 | 37.3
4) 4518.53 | 38.7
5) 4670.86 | 31.9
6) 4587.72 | 38.1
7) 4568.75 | 35.9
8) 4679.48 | 36.2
